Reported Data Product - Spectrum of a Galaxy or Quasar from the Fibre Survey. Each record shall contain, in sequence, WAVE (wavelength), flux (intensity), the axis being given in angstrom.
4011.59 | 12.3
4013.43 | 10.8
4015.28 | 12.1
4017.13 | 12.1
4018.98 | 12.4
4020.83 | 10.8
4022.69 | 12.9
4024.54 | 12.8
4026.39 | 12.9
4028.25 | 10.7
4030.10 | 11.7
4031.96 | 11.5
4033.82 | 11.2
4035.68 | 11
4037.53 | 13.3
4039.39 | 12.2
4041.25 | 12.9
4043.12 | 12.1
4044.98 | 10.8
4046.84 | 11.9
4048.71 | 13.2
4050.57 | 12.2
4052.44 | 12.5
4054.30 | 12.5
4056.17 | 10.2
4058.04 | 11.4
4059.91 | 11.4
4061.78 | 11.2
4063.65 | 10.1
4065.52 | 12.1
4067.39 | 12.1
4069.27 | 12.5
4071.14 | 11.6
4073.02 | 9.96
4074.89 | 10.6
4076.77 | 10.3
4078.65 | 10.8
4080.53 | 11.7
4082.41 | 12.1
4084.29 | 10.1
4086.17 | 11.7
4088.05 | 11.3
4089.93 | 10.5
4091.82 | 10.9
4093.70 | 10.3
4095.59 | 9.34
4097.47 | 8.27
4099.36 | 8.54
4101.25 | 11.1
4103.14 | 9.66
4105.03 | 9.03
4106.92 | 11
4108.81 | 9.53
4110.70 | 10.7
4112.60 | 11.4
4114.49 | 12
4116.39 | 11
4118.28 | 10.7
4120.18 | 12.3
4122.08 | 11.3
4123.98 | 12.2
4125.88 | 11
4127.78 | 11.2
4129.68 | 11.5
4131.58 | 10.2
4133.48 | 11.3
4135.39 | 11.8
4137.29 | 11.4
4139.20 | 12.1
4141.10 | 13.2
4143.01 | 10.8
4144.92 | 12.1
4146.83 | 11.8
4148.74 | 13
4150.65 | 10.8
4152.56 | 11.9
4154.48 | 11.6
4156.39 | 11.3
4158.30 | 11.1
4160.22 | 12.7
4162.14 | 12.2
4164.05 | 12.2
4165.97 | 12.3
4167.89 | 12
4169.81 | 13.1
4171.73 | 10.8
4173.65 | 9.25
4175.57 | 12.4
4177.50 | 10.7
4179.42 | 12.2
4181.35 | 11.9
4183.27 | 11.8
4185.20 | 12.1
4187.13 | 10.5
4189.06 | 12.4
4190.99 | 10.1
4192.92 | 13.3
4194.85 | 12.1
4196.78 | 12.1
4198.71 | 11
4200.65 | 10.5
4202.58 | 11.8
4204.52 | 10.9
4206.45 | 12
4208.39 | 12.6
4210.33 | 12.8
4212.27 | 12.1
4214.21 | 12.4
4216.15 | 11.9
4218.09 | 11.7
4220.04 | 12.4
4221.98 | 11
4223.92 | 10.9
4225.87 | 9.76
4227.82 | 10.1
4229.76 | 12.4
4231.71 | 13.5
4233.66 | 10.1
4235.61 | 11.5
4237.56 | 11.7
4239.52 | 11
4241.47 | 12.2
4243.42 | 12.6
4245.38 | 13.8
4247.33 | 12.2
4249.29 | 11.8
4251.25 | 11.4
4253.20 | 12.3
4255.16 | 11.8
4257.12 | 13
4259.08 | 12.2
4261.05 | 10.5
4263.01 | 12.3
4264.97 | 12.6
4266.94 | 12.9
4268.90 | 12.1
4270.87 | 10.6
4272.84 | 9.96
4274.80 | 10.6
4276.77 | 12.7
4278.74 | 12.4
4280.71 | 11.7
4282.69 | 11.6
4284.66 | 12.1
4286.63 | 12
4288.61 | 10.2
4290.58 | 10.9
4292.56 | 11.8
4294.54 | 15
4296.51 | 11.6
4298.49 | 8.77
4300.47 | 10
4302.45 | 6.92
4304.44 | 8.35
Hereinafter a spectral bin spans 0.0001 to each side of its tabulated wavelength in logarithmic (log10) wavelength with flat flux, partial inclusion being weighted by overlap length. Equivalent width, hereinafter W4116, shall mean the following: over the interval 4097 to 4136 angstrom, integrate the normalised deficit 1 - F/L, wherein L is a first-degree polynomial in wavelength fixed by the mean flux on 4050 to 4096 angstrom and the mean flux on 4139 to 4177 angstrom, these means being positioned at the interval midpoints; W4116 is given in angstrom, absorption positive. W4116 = 2.5 angstrom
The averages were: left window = 11.2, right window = 11.8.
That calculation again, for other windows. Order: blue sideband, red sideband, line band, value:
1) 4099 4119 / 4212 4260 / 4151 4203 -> -2.2 angstrom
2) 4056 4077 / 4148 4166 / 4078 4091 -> 0.2 angstrom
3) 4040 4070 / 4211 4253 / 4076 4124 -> 4.7 angstrom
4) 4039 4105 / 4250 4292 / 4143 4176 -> -1.1 angstrom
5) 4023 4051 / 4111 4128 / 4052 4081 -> 1.3 angstrom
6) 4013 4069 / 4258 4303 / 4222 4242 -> 0.4 angstrom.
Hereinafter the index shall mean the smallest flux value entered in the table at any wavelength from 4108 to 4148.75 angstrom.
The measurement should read 9.53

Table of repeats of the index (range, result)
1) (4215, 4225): 10.9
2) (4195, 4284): 9.76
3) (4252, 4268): 10.5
